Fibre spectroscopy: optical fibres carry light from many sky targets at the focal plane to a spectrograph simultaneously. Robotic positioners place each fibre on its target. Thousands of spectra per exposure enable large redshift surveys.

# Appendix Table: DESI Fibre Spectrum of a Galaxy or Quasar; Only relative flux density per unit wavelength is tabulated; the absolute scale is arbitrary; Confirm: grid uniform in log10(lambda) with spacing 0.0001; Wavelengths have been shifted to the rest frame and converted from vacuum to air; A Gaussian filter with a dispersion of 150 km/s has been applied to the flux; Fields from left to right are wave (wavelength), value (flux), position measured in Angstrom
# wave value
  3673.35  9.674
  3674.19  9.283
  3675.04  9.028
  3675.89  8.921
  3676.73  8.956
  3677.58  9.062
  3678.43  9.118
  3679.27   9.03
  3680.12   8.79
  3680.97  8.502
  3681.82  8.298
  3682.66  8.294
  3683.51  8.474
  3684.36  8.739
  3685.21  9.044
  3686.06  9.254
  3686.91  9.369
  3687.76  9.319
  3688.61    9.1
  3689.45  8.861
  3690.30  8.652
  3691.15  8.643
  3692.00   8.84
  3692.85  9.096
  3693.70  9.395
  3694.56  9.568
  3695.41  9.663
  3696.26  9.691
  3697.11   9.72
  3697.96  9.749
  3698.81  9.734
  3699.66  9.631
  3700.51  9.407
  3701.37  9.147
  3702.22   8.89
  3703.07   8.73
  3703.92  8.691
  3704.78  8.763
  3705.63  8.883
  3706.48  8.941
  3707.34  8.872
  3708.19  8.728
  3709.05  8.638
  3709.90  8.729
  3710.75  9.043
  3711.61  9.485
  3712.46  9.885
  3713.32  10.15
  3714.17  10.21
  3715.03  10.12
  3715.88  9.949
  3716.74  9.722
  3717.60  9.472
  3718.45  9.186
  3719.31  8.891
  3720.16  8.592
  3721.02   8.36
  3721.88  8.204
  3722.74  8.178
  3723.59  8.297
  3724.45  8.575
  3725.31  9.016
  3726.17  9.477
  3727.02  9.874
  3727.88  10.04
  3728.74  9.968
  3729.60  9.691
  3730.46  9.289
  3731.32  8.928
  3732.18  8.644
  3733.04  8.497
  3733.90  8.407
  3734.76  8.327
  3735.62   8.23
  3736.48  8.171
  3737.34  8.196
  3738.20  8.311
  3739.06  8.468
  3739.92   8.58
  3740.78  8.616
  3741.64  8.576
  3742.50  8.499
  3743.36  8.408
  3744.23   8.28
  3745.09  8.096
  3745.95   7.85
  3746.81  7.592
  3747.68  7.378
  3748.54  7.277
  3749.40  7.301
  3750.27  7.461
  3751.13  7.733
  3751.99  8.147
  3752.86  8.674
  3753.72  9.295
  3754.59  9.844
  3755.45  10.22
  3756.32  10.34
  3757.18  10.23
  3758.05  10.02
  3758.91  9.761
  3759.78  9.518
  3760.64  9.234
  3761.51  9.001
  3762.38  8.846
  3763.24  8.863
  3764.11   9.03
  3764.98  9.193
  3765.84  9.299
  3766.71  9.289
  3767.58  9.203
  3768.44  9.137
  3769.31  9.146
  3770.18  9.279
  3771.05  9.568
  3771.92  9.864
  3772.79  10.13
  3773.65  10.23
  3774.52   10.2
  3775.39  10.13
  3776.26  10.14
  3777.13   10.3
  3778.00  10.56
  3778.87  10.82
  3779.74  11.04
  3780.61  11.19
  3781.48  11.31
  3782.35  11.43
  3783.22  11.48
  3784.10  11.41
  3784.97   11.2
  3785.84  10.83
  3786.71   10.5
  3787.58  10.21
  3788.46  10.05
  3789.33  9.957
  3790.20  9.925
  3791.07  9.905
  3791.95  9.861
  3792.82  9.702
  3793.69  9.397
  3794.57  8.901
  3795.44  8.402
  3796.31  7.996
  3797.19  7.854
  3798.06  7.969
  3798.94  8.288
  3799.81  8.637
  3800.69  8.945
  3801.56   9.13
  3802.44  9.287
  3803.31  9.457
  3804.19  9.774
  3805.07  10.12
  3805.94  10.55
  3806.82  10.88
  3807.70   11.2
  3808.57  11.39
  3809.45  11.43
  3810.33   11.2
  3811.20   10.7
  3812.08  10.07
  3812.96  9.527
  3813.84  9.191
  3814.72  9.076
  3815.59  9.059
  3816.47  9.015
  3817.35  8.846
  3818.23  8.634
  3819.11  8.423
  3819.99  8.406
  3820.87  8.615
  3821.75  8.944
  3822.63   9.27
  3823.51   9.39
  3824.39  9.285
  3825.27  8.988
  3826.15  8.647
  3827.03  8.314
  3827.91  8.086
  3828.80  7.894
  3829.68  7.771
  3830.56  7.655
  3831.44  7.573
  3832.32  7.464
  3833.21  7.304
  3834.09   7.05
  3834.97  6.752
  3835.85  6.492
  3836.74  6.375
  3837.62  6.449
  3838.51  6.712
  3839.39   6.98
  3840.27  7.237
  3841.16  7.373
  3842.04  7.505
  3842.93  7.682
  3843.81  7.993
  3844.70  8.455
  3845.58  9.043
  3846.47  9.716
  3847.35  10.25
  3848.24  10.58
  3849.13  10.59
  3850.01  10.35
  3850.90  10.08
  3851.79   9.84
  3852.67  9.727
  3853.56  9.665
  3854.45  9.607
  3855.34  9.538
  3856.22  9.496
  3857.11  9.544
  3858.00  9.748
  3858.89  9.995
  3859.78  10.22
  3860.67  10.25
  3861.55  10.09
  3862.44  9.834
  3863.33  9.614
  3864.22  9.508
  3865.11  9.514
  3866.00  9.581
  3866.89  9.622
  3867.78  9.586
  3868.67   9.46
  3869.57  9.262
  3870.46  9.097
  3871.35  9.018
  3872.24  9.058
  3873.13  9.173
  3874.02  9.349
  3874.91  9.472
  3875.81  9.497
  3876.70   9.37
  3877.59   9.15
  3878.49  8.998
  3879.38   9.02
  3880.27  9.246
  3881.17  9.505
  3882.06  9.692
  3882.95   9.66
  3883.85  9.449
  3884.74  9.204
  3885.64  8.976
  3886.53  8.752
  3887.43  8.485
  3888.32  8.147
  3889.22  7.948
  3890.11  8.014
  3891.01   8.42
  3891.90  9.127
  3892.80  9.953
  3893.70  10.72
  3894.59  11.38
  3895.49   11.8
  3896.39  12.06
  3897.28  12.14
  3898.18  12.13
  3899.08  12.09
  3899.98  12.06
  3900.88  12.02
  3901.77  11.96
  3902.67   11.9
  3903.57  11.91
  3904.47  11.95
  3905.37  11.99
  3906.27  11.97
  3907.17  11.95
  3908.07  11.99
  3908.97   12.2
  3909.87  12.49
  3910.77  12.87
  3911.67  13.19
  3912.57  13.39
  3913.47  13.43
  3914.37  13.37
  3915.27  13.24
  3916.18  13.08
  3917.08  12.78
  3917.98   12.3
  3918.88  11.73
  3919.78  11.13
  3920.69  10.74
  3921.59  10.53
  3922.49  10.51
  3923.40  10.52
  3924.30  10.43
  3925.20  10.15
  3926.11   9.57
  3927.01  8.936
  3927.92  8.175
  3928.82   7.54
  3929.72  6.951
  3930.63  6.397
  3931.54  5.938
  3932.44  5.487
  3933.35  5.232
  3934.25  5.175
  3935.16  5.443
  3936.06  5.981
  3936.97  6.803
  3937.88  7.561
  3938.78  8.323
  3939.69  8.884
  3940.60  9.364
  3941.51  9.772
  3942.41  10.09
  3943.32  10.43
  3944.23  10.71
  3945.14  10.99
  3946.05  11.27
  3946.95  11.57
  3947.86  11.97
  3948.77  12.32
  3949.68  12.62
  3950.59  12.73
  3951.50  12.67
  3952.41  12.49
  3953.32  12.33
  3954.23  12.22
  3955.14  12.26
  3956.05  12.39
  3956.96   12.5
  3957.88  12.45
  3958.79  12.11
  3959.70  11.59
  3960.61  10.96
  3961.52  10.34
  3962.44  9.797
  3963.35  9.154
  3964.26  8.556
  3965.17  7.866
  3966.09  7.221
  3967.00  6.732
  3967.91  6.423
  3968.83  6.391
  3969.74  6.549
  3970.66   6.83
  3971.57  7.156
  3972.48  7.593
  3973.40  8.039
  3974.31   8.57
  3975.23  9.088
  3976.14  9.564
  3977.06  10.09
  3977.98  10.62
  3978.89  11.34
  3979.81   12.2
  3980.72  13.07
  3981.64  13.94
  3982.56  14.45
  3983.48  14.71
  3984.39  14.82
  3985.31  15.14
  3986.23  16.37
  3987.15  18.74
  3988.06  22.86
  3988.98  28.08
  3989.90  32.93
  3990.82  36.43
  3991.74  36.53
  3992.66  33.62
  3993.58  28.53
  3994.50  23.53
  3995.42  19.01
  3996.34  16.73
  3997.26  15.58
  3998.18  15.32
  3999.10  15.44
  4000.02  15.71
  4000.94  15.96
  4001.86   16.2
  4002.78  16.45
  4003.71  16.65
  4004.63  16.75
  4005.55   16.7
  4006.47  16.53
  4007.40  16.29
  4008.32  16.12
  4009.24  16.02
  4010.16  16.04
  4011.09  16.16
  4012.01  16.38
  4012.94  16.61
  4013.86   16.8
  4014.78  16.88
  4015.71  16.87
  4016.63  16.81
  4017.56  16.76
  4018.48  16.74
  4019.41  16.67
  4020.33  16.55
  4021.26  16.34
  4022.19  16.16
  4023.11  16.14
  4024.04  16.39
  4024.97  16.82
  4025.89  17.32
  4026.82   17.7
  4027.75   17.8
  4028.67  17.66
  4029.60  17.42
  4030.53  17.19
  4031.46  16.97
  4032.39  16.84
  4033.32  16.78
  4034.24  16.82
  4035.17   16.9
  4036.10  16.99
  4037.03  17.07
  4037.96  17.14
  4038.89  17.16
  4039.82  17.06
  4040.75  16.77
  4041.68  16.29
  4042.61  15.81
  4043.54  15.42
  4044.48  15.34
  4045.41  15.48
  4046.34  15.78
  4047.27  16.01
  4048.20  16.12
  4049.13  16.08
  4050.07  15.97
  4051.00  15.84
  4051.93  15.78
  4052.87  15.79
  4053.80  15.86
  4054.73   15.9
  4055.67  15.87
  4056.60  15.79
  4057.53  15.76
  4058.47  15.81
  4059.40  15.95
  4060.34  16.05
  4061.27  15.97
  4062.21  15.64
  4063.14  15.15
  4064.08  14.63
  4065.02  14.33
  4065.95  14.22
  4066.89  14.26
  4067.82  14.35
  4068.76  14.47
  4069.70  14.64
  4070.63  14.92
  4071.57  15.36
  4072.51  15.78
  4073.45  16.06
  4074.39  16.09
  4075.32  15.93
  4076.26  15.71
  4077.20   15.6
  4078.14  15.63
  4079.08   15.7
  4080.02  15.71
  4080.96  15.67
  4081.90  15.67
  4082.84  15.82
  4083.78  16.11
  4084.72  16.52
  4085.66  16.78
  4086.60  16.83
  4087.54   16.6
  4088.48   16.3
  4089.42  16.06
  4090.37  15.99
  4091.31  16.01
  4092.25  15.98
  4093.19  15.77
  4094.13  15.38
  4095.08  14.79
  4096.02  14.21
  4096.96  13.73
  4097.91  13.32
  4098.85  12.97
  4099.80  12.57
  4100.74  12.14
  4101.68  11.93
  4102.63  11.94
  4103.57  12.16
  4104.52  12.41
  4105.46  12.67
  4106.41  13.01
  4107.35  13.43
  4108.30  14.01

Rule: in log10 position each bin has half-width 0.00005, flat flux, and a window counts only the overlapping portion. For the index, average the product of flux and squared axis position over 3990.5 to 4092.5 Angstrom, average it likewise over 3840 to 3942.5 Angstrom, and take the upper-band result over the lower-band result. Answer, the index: 1.85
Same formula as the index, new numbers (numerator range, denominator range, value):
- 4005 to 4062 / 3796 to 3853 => 2.07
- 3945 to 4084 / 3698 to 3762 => 2.00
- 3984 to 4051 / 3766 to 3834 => 2.11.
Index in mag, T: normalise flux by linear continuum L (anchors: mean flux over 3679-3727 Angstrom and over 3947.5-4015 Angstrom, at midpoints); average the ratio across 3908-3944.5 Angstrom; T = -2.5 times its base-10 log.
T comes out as 0.353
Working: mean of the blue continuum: 9.09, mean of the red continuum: 14.7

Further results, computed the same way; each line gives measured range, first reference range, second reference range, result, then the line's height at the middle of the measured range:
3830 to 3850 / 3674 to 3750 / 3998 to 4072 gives 0.43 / 11.8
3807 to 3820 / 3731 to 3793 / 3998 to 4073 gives 0.09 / 10.6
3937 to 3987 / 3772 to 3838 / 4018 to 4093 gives 0.26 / 13.6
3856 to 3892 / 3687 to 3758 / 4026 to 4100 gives 0.28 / 12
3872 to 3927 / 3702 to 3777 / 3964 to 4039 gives 0.23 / 13.3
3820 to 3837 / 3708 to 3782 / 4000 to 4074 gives 0.36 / 11.2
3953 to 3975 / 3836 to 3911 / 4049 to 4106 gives 0.28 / 12.1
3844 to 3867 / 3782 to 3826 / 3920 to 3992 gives 0.05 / 10.2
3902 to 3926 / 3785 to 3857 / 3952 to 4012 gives 0.03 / 12.3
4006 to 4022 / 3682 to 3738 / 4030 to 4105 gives -0.14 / 14.5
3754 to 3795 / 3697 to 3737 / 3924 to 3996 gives -0.02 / 9.84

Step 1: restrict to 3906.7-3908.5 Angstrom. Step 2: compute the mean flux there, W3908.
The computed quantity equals 12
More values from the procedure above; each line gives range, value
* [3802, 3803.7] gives 9.39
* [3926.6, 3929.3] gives 8.2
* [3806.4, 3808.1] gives 11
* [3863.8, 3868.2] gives 9.56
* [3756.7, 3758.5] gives 10.2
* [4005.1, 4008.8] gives 16.4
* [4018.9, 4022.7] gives 16.4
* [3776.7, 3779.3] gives 10.6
